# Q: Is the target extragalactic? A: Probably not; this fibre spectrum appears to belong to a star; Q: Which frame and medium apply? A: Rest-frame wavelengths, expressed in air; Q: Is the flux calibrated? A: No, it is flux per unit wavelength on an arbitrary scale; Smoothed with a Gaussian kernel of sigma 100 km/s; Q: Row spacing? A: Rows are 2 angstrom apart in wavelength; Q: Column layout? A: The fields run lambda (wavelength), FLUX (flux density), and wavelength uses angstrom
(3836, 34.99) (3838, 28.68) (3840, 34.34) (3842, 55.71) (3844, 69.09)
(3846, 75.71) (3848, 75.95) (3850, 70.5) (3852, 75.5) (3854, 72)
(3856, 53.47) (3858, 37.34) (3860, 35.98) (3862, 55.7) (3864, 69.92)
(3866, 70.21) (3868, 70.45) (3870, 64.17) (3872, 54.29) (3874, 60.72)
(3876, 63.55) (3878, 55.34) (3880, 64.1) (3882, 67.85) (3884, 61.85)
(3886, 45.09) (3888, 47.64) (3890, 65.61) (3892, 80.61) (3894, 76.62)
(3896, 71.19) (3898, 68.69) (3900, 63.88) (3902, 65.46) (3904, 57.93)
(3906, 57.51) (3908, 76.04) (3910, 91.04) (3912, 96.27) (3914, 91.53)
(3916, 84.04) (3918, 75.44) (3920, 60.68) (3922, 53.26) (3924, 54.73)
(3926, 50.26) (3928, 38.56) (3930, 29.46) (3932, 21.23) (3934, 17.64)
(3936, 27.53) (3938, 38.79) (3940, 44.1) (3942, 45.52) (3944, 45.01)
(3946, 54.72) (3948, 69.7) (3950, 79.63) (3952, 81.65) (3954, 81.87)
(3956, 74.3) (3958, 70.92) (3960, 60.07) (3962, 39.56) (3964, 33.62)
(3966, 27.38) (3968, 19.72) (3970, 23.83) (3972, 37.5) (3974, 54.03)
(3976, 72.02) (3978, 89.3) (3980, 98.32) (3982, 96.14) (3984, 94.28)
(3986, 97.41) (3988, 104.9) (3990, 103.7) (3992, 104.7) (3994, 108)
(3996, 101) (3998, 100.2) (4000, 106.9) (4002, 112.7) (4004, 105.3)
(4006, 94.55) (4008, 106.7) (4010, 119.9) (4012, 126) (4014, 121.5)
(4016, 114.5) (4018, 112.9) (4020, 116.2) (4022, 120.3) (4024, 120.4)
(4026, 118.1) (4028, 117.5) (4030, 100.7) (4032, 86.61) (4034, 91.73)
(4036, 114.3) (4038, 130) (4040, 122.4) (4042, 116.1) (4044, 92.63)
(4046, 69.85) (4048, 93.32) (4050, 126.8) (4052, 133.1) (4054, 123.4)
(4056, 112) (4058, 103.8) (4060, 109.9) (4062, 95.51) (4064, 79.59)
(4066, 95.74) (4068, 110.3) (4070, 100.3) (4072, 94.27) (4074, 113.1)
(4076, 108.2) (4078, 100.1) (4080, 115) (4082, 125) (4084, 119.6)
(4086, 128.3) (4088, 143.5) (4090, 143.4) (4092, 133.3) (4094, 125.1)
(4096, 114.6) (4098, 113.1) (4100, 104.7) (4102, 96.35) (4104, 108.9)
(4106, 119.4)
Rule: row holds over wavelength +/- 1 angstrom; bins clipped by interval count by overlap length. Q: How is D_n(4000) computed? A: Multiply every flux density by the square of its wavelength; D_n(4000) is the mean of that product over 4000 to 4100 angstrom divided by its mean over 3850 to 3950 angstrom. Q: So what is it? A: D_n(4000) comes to 2.0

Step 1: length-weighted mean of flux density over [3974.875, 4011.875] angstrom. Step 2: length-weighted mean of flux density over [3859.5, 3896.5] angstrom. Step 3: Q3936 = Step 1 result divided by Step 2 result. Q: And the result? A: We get 1.62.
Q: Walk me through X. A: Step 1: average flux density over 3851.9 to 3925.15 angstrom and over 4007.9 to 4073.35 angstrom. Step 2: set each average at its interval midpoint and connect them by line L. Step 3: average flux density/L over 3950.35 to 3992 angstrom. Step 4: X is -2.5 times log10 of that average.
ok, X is 0.28 mag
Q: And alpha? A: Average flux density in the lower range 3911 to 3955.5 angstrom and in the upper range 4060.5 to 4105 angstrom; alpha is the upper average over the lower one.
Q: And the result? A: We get 2.0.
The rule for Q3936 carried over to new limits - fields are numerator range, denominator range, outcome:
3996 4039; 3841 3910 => 1.74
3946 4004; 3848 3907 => 1.23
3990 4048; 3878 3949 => 1.85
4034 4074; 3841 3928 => 1.63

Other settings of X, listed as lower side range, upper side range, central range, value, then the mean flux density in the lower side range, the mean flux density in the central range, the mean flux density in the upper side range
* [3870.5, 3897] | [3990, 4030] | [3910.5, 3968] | 0.446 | 62.7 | 55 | 111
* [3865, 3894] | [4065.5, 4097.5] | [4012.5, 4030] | -0.160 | 62.7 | 117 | 117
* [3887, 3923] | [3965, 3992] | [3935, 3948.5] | 0.490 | 71.3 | 45.6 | 71.9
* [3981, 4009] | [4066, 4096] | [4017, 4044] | -0.033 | 103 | 112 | 118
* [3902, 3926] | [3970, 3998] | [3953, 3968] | 0.468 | 71.4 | 53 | 87.4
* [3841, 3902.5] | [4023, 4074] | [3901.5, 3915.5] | -0.069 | 63.3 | 77.2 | 106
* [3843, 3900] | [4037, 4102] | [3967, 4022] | -0.001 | 63.5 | 94.6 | 112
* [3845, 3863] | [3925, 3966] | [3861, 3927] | -0.184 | 61.3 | 66.4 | 49.7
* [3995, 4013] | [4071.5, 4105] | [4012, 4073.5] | 0.037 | 108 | 108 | 117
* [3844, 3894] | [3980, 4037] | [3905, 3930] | 0.153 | 62.7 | 67.5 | 108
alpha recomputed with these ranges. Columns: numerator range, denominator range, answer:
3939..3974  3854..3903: 0.85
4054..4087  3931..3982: 2.02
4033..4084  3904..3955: 1.83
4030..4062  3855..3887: 1.85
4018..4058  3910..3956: 1.92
